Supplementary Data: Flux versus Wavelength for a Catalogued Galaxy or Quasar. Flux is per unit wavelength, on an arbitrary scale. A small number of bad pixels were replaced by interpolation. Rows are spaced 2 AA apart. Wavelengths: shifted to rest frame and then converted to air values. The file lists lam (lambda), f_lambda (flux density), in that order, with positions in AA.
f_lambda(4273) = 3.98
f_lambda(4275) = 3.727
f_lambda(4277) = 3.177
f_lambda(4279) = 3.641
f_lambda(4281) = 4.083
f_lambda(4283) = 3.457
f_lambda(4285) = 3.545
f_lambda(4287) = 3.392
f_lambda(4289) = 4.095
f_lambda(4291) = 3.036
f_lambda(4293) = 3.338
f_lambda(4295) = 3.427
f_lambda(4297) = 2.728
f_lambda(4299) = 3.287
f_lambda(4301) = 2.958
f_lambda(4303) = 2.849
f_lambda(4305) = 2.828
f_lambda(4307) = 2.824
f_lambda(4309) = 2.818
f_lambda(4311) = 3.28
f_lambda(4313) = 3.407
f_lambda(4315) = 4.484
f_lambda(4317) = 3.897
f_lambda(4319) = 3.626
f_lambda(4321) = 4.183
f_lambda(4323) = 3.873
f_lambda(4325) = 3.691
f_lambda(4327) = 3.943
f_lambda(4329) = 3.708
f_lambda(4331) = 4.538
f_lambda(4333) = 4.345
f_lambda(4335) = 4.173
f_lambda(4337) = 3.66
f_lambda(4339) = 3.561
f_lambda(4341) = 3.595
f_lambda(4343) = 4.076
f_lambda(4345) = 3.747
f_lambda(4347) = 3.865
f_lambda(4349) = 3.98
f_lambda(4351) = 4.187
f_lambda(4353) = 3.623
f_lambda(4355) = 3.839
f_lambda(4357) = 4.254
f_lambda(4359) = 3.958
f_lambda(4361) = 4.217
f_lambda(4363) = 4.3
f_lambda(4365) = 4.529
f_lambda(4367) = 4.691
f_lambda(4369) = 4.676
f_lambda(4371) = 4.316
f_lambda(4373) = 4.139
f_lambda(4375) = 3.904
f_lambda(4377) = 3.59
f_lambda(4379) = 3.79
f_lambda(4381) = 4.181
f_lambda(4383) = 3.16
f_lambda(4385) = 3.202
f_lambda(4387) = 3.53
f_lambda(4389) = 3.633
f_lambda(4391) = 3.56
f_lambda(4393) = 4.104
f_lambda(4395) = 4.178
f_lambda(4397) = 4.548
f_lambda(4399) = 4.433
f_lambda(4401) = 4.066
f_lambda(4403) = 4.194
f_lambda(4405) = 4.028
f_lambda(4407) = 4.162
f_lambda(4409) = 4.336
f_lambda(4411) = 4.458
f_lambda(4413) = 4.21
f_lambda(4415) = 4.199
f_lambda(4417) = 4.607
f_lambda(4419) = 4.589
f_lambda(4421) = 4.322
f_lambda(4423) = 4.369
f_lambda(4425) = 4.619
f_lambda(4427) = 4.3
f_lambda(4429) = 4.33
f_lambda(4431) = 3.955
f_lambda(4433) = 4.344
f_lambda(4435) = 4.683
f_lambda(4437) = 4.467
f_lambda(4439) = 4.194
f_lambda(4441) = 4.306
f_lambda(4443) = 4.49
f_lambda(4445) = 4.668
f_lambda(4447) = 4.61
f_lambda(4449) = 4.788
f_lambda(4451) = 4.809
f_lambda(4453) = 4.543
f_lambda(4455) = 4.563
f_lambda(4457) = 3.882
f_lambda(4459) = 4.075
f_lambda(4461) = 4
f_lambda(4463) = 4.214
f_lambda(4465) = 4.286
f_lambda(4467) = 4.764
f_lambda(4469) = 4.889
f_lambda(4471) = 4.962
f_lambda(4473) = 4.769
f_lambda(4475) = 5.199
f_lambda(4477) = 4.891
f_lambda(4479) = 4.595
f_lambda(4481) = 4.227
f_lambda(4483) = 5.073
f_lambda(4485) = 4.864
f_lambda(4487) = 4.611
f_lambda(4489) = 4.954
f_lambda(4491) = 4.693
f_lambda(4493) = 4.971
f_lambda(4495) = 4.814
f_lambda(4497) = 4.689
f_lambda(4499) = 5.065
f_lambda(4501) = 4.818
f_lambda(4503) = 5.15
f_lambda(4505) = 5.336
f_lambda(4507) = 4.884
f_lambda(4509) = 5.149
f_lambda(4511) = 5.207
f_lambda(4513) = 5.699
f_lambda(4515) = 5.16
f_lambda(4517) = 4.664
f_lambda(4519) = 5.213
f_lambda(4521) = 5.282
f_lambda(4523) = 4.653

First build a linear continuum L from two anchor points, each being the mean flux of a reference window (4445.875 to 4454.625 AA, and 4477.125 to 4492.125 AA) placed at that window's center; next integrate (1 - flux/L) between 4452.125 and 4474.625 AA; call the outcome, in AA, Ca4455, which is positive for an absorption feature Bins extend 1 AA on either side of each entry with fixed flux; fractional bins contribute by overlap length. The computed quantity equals 1.1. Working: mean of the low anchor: 4.68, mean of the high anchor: 4.73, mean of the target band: 4.47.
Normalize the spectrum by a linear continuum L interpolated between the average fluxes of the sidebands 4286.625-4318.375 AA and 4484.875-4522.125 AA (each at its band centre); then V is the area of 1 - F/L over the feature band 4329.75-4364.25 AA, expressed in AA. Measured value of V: -3.05 AA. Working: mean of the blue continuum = 3.29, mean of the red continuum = 5.01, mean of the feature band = 4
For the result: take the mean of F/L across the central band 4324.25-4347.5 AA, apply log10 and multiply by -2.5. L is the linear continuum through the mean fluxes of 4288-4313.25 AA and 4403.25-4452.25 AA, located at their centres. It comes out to -0.12 mag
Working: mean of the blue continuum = 3.14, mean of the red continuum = 4.41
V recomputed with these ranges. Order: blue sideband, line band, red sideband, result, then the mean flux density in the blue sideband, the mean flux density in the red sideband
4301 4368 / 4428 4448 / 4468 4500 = 0.5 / 3.82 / 4.83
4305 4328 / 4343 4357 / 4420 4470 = -0.4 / 3.6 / 4.42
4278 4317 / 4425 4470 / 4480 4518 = 1.2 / 3.36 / 4.95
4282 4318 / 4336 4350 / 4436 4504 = -0.5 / 3.31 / 4.64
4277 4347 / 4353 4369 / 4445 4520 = -1.3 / 3.59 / 4.78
